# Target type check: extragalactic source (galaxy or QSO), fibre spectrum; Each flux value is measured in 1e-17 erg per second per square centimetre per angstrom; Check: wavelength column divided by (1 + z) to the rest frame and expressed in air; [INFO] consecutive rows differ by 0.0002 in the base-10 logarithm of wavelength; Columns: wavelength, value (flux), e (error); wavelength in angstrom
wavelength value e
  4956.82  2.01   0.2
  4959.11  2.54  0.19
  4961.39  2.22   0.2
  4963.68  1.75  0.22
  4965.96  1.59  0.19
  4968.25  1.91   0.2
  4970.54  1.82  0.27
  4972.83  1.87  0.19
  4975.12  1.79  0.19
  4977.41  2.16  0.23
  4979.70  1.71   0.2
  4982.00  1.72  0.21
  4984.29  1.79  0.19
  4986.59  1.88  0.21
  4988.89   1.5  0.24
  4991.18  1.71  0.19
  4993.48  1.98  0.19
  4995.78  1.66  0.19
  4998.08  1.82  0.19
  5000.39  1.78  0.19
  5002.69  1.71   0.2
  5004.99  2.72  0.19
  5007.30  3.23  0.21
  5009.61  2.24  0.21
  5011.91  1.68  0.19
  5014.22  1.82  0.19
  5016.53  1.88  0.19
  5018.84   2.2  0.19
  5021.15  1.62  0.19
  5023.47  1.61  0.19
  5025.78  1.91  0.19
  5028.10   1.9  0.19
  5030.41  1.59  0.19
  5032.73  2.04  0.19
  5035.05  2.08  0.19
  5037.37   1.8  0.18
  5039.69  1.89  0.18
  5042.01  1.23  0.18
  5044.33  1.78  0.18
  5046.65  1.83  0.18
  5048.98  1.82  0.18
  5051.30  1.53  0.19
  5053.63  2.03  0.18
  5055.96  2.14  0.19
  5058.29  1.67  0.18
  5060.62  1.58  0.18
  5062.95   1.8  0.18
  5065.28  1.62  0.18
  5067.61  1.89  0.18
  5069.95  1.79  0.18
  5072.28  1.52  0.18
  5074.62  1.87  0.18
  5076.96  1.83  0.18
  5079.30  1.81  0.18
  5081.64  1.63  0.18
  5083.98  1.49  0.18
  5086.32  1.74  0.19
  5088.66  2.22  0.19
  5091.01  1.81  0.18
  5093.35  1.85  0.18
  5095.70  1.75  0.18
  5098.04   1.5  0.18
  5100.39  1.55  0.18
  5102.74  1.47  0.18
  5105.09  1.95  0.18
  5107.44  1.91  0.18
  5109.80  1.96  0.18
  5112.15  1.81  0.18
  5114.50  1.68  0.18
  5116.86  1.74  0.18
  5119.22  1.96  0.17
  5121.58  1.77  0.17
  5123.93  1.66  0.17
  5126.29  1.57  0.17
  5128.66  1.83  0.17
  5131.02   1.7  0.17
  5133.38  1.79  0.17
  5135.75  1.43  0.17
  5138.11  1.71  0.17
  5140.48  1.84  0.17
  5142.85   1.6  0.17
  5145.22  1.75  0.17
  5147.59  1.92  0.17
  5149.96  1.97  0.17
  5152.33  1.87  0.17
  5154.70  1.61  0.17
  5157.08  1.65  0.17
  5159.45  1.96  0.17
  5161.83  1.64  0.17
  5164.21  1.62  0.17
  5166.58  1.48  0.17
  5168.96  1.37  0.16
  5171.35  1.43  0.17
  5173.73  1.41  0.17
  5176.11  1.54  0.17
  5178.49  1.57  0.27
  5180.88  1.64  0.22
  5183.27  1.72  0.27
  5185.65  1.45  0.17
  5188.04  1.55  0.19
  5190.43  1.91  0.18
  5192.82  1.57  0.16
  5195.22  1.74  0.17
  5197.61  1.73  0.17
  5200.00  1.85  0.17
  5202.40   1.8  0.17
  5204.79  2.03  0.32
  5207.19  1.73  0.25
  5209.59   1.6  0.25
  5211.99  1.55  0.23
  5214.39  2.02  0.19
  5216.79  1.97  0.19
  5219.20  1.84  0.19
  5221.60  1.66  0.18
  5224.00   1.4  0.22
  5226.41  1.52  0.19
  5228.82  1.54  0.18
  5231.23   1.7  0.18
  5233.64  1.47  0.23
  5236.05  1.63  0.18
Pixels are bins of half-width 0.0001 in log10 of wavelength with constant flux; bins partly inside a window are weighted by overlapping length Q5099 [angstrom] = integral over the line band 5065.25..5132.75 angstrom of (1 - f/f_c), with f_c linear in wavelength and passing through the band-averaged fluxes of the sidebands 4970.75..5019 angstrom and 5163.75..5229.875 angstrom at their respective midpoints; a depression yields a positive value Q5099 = 1.25 angstrom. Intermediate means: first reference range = 1.94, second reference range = 1.65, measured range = 1.76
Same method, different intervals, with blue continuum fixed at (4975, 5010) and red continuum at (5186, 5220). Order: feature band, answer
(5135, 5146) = 0.9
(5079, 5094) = 0.7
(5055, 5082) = 1.8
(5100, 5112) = 0.5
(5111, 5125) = 0.6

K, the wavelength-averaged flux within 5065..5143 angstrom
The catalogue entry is 1.75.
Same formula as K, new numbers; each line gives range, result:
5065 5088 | 1.73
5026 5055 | 1.8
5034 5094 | 1.78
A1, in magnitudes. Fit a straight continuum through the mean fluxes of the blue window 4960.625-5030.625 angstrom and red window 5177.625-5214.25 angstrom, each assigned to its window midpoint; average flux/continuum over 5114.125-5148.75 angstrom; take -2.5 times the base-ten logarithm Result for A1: 0.02 mag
